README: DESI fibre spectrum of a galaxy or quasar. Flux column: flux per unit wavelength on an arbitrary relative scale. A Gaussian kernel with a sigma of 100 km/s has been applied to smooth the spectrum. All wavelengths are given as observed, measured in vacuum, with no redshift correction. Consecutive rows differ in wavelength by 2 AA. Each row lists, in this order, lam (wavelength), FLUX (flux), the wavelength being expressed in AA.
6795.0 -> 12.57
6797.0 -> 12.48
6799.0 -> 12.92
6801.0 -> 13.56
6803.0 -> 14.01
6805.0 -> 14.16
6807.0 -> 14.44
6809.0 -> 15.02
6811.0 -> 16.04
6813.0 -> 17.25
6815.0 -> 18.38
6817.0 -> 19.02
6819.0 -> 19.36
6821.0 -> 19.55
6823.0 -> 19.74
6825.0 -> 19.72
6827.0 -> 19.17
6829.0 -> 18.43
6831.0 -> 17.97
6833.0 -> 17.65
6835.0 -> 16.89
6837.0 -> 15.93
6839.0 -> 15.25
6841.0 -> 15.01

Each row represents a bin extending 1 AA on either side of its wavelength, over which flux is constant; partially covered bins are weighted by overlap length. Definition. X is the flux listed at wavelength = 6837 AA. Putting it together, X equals 15.93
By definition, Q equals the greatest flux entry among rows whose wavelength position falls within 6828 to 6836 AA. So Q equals 18.43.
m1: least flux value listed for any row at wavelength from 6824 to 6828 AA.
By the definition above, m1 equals 19.17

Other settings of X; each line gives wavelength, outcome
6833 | 17.65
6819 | 19.36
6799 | 12.92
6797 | 12.48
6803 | 14.01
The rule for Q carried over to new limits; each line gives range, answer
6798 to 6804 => 14.01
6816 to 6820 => 19.36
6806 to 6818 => 19.02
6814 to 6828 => 19.74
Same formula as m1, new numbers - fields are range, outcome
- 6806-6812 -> 14.44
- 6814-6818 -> 18.38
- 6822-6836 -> 16.89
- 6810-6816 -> 16.04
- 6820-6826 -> 19.55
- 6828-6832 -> 17.97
